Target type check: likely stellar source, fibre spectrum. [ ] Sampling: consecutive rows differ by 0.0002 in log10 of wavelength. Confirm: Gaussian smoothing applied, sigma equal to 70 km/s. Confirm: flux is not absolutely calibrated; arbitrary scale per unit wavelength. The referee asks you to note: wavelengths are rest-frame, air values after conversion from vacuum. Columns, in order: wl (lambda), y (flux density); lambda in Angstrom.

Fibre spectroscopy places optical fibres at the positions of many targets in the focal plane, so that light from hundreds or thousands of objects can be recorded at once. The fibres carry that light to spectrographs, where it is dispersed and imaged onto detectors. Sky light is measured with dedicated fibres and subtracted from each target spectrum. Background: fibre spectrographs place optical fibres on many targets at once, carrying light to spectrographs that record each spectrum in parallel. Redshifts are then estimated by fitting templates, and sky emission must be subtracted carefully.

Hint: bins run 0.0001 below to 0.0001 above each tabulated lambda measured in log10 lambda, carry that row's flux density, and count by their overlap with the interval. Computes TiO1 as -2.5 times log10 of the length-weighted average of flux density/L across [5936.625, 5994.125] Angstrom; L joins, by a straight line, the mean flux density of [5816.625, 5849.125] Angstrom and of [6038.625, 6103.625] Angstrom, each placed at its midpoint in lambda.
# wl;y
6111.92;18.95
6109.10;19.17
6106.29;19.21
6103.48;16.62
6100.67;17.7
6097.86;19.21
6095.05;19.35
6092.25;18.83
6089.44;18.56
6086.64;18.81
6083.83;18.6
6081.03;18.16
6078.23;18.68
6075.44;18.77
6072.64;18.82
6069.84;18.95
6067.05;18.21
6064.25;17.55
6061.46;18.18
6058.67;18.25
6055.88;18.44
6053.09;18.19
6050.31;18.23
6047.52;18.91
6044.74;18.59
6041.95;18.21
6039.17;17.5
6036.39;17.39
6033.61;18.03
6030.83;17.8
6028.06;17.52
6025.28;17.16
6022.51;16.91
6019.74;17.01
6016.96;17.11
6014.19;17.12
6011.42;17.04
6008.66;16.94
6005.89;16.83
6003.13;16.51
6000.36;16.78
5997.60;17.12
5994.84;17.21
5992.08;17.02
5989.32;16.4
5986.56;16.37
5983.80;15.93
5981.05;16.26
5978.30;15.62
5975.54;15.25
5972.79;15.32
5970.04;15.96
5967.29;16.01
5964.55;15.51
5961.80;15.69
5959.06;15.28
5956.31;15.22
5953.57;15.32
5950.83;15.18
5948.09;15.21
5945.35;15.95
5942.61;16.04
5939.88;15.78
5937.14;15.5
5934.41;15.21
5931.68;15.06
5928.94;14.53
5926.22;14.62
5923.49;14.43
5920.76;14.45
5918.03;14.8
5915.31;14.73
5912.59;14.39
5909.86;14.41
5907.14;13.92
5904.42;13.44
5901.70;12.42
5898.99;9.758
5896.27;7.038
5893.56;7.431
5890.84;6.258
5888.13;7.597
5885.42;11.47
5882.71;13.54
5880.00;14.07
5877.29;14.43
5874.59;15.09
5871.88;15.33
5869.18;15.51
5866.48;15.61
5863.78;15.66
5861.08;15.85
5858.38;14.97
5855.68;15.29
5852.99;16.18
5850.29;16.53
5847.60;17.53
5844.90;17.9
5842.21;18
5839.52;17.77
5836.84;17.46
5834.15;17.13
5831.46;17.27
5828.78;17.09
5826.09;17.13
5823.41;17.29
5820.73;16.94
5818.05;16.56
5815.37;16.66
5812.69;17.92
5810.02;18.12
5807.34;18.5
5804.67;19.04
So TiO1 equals 0.14 mag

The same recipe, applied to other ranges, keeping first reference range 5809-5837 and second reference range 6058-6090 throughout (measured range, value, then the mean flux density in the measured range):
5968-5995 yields 0.123 mag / 16.1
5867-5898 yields 0.437 mag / 11.7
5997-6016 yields 0.076 mag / 16.9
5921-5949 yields 0.170 mag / 15.2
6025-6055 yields 0.018 mag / 18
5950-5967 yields 0.161 mag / 15.4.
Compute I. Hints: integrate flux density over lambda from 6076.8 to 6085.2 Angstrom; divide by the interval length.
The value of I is 18.5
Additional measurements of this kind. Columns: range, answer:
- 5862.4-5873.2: 15.5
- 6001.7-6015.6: 16.9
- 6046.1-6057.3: 18.4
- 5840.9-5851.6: 17.5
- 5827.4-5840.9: 17.3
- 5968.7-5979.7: 15.5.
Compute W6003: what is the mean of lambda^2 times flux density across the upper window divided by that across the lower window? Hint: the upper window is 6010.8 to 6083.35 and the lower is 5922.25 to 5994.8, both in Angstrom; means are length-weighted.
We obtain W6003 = 1.2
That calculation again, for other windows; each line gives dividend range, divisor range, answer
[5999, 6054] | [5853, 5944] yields 1.34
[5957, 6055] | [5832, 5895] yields 1.21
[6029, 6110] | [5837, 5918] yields 1.41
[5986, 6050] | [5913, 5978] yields 1.16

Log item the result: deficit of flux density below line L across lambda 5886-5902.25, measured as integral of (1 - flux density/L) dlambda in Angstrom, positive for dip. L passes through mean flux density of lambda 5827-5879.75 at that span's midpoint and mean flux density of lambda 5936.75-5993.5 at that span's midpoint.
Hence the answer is 7.8 Angstrom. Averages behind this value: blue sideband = 16.3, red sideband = 15.8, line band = 8.37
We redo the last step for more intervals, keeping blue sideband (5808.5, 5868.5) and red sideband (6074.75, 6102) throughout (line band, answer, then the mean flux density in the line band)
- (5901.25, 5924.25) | 4.3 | 14.2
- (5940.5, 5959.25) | 2.3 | 15.5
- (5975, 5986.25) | 1.3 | 15.9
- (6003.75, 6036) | 1.7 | 17.2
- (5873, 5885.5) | 2.3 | 14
